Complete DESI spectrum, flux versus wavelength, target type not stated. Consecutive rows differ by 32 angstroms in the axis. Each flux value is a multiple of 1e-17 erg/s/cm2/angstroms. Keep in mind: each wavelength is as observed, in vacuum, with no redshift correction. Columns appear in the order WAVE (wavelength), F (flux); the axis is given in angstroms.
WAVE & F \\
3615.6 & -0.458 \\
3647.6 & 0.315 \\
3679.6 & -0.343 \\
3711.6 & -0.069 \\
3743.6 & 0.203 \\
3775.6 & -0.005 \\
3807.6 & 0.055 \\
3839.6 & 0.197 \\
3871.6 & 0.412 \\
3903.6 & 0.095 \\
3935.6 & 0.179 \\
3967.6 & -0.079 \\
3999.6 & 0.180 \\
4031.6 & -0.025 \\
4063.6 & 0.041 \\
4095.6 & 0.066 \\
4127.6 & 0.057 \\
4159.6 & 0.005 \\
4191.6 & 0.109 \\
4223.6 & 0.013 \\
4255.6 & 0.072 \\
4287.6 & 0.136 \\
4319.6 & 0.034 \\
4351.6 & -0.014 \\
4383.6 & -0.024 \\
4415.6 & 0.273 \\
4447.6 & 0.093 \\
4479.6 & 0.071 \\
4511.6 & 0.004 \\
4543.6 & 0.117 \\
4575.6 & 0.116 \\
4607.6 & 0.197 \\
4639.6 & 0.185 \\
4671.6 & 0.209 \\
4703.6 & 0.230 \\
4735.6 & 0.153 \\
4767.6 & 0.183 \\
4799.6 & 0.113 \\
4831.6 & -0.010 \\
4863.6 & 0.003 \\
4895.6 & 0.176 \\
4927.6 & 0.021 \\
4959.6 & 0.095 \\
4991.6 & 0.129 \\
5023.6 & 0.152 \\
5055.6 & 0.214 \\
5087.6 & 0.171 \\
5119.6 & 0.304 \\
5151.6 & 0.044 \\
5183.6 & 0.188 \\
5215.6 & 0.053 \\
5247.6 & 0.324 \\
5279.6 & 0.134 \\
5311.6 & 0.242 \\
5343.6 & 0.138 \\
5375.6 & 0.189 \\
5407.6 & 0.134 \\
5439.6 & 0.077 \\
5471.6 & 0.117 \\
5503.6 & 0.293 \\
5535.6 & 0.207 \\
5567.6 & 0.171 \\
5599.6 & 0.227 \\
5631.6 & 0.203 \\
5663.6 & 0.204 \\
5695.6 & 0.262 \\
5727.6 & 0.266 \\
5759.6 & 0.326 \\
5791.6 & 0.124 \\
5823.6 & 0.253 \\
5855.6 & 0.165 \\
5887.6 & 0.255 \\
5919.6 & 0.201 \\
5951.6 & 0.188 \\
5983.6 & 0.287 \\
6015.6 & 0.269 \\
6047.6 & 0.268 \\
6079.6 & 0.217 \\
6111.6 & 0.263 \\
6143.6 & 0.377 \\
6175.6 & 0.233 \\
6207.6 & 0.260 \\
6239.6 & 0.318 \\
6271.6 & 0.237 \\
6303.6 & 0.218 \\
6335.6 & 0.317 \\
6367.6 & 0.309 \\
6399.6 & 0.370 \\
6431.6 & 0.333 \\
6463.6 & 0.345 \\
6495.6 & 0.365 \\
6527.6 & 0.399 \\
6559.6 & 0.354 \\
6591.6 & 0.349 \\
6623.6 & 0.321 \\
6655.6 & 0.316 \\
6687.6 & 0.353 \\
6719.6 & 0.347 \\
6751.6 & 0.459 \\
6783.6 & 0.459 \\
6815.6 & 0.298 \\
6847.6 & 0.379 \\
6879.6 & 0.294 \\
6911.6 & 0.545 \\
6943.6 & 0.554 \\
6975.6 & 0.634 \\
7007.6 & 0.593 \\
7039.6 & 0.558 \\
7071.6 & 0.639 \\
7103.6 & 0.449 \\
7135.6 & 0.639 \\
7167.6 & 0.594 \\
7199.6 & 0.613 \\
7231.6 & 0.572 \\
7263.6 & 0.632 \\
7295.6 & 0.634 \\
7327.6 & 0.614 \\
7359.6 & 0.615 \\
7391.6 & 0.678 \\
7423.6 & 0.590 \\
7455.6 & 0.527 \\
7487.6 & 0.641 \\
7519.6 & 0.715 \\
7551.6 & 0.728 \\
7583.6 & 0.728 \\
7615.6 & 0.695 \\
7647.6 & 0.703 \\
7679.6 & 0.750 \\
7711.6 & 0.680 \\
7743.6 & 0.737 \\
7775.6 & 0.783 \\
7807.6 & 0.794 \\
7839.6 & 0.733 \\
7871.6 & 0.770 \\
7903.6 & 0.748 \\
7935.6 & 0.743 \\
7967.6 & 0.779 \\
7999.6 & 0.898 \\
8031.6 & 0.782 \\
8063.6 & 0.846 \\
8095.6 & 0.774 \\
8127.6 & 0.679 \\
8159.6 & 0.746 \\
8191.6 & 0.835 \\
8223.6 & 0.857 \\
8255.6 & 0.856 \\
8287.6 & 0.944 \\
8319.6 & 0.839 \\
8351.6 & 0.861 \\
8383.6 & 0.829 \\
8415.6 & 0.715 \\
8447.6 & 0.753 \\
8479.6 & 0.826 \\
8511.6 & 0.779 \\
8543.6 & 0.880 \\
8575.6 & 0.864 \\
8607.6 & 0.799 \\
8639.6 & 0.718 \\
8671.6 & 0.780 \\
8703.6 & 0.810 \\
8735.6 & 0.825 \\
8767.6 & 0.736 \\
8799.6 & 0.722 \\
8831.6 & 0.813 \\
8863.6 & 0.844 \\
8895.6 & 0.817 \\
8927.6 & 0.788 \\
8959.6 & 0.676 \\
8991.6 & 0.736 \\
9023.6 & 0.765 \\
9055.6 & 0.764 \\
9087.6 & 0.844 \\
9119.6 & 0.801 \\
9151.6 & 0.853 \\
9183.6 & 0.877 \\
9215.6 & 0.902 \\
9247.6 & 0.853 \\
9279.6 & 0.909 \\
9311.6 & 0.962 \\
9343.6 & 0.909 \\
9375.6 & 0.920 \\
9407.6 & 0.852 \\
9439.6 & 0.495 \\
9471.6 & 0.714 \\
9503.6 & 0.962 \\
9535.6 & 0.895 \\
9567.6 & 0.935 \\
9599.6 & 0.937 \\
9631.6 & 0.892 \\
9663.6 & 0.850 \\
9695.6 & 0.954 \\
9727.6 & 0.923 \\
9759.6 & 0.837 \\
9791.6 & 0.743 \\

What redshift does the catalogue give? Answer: 0.73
